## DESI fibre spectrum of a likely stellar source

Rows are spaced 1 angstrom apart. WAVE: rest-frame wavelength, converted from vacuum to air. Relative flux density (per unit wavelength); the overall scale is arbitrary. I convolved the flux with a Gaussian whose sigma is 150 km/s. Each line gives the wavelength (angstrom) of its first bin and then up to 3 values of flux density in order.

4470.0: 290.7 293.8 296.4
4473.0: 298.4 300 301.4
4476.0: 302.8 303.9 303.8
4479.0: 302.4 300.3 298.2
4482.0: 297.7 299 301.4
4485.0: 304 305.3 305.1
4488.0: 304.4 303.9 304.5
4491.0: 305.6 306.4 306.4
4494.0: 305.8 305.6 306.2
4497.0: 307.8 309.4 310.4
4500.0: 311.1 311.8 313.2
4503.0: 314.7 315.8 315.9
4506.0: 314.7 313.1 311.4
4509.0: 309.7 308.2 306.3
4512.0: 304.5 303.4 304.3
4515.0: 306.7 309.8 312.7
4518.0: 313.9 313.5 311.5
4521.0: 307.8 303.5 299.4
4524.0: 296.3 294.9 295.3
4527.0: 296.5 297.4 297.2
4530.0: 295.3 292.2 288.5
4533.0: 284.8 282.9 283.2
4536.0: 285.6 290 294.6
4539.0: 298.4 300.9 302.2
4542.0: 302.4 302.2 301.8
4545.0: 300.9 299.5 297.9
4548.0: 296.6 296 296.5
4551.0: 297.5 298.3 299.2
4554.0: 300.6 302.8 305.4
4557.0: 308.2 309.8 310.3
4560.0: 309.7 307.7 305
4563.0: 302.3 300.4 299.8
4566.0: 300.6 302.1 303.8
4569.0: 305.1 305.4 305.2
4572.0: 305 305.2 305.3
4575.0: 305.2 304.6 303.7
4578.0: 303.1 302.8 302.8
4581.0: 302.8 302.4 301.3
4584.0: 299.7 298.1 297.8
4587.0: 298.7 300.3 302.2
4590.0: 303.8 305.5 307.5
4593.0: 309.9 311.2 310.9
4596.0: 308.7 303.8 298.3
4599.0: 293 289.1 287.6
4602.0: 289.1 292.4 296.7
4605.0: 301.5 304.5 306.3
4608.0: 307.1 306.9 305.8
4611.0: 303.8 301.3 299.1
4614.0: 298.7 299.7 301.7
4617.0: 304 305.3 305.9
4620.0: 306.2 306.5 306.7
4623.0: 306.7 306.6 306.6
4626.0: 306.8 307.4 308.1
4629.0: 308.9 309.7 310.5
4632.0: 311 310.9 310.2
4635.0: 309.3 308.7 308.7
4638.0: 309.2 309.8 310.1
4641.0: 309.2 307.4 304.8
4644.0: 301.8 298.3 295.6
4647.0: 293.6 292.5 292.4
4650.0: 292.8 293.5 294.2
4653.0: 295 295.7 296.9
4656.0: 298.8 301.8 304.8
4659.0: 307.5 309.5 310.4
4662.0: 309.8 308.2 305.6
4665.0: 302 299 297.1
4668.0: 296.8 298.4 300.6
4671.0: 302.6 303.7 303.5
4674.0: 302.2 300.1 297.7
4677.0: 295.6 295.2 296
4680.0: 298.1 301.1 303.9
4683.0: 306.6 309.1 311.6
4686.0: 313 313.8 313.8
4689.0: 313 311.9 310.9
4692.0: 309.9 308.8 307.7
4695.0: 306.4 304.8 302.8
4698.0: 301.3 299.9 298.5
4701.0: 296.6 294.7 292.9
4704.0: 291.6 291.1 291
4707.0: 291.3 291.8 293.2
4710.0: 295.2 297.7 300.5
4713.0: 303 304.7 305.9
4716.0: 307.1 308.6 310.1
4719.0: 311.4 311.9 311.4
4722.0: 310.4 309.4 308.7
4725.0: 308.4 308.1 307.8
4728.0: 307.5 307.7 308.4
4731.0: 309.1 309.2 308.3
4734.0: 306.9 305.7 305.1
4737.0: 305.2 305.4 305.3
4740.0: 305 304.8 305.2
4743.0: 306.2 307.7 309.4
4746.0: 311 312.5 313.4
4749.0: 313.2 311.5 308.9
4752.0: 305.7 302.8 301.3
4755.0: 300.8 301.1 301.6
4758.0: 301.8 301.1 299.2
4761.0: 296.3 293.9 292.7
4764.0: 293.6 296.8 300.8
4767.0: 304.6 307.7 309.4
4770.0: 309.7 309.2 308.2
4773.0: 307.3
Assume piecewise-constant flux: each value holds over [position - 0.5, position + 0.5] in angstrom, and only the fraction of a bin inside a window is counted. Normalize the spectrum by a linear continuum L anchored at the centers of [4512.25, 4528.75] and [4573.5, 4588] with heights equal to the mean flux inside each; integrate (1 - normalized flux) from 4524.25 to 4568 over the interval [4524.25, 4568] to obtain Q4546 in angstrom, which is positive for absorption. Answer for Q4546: 0.7 angstrom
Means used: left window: 304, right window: 302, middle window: 298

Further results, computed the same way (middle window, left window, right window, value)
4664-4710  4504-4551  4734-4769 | 0.3 angstrom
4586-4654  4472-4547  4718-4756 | 0.5 angstrom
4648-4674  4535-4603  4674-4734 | 0.2 angstrom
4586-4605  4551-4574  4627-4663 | 0.2 angstrom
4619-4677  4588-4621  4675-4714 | -0.3 angstrom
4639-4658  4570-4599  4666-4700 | 0.3 angstrom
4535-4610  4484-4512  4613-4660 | 1.1 angstrom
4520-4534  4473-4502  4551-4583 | 0.4 angstrom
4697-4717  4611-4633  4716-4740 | 0.6 angstrom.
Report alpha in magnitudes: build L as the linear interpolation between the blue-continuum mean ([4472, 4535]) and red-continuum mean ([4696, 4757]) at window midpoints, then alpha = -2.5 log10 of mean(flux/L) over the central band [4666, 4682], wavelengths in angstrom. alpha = 0.02 mag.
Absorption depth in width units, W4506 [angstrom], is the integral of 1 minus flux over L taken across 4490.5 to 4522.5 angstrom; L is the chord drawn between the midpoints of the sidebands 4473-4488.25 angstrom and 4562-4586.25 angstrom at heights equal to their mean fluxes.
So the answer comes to -0.78 angstrom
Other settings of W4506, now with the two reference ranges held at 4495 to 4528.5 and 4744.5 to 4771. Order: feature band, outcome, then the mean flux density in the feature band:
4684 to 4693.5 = -0.2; 312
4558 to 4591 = 0.4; 303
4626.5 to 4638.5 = -0.1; 309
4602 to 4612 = 0.1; 302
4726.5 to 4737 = -0.1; 307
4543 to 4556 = 0.3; 299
